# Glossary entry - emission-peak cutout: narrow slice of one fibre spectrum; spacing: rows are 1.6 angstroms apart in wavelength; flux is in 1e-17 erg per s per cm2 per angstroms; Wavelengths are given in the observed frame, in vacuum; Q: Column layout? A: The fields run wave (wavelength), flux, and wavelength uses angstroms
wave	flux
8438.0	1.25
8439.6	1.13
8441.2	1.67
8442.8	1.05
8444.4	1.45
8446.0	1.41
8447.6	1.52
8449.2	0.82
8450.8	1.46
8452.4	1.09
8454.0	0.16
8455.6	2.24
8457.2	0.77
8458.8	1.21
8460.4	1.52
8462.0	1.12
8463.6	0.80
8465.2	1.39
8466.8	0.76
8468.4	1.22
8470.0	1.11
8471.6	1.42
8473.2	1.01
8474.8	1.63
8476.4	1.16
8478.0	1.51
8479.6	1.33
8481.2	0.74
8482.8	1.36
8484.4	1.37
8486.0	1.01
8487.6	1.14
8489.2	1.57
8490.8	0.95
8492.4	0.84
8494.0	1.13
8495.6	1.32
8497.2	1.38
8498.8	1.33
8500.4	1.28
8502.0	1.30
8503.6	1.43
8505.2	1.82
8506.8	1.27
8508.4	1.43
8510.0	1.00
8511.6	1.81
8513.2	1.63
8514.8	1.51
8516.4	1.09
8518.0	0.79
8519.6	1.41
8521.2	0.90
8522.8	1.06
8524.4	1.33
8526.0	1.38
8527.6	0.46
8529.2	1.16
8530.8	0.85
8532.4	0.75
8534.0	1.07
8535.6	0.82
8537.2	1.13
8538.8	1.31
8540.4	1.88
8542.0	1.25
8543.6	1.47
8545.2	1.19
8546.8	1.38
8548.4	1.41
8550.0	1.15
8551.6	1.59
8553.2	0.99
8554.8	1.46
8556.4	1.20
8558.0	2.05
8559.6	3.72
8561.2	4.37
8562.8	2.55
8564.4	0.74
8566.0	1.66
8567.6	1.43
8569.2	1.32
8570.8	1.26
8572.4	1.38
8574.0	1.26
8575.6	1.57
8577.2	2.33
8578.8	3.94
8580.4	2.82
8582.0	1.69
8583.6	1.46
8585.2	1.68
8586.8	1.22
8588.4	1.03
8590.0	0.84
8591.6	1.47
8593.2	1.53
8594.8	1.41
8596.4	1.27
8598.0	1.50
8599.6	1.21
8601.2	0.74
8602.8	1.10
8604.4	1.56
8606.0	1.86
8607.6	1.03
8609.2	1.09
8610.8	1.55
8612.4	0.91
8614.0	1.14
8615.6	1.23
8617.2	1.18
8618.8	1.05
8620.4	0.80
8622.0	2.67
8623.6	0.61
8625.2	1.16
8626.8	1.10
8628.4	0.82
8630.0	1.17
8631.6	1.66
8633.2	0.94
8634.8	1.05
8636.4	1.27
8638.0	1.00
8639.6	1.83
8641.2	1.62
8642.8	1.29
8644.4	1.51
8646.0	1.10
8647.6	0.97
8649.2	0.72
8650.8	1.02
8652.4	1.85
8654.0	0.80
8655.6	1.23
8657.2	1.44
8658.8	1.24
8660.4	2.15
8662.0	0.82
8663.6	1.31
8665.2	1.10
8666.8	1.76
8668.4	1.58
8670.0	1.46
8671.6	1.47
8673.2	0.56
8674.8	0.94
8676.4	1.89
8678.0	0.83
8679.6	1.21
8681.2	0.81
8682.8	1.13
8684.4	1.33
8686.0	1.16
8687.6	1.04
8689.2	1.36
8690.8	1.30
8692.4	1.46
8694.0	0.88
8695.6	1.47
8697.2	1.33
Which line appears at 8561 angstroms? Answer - [S II] 6716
